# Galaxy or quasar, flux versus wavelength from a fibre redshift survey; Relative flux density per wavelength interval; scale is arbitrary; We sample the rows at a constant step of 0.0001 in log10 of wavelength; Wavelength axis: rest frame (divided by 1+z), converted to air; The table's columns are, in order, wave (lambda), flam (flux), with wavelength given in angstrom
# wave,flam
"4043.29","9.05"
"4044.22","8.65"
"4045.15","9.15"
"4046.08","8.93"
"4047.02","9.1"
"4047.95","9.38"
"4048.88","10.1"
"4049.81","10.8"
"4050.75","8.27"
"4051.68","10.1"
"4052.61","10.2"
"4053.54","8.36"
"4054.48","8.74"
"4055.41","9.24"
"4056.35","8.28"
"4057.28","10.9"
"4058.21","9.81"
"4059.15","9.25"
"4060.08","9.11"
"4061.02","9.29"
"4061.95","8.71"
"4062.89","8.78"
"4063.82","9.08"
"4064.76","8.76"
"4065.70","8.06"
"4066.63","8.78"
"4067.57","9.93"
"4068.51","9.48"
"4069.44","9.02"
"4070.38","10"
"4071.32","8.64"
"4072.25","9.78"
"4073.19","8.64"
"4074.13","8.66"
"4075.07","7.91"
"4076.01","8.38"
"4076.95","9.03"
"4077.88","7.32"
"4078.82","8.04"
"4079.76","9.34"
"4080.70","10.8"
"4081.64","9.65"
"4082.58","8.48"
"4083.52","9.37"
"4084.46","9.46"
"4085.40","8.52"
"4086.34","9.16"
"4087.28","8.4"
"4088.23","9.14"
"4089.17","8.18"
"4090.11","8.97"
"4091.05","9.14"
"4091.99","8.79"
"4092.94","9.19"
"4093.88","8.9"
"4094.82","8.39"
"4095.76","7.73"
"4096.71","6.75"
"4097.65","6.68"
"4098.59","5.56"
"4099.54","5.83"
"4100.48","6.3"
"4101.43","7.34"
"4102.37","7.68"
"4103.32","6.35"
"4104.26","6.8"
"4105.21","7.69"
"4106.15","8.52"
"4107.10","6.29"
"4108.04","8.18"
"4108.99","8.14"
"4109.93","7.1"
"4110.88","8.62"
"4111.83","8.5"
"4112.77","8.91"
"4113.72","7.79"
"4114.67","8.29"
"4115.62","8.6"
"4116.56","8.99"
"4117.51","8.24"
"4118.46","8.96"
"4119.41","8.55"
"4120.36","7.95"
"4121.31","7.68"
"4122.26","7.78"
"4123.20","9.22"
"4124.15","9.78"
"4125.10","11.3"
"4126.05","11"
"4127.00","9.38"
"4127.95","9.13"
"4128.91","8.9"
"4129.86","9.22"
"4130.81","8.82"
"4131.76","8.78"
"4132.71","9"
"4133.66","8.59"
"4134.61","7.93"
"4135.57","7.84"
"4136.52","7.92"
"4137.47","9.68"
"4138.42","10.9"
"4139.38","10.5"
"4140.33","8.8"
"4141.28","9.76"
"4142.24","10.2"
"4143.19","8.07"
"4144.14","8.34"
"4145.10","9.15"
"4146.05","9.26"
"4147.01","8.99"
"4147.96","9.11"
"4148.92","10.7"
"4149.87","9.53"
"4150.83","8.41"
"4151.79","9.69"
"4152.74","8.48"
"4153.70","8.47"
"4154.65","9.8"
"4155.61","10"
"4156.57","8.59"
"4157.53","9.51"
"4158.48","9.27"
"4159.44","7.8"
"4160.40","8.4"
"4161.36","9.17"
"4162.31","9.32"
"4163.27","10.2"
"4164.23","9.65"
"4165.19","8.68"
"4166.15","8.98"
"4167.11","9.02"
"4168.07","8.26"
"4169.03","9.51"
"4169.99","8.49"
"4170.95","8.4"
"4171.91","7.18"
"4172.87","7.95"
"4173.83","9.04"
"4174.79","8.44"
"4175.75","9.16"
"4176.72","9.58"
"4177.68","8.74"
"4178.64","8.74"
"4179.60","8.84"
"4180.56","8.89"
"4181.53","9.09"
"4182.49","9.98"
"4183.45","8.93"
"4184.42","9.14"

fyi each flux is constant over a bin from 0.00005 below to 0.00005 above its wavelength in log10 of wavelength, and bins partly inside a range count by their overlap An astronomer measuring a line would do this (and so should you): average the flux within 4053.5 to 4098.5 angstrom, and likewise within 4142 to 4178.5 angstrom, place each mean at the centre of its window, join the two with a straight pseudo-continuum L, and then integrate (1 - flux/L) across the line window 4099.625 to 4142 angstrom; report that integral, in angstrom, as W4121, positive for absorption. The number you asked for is 1.8 angstrom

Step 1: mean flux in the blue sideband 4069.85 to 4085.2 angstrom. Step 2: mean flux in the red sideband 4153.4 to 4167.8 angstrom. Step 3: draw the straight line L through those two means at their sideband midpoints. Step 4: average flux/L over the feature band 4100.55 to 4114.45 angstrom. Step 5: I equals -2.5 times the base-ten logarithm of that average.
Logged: 0.18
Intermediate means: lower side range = 8.96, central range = 7.68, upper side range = 9.12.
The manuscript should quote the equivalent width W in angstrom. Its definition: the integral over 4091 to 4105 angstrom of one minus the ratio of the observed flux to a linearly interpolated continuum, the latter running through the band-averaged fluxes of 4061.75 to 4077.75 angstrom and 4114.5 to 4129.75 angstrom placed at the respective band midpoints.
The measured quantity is 2.45 angstrom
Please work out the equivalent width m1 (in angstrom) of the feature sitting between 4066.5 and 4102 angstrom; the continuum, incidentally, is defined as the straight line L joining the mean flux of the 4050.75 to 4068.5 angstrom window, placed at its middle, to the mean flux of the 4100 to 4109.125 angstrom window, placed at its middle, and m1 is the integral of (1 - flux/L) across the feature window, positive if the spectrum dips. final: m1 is -1.5 angstrom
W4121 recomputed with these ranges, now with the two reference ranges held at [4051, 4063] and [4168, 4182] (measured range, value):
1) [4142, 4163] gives -0.69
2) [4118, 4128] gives -0.23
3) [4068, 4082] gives 0.34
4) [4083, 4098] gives 0.92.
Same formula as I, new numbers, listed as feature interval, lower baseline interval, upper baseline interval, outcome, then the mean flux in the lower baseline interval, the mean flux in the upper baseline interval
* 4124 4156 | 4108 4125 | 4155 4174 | -0.07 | 8.48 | 8.87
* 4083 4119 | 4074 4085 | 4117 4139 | 0.11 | 8.88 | 8.98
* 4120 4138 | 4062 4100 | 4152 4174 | -0.02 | 8.62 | 8.89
